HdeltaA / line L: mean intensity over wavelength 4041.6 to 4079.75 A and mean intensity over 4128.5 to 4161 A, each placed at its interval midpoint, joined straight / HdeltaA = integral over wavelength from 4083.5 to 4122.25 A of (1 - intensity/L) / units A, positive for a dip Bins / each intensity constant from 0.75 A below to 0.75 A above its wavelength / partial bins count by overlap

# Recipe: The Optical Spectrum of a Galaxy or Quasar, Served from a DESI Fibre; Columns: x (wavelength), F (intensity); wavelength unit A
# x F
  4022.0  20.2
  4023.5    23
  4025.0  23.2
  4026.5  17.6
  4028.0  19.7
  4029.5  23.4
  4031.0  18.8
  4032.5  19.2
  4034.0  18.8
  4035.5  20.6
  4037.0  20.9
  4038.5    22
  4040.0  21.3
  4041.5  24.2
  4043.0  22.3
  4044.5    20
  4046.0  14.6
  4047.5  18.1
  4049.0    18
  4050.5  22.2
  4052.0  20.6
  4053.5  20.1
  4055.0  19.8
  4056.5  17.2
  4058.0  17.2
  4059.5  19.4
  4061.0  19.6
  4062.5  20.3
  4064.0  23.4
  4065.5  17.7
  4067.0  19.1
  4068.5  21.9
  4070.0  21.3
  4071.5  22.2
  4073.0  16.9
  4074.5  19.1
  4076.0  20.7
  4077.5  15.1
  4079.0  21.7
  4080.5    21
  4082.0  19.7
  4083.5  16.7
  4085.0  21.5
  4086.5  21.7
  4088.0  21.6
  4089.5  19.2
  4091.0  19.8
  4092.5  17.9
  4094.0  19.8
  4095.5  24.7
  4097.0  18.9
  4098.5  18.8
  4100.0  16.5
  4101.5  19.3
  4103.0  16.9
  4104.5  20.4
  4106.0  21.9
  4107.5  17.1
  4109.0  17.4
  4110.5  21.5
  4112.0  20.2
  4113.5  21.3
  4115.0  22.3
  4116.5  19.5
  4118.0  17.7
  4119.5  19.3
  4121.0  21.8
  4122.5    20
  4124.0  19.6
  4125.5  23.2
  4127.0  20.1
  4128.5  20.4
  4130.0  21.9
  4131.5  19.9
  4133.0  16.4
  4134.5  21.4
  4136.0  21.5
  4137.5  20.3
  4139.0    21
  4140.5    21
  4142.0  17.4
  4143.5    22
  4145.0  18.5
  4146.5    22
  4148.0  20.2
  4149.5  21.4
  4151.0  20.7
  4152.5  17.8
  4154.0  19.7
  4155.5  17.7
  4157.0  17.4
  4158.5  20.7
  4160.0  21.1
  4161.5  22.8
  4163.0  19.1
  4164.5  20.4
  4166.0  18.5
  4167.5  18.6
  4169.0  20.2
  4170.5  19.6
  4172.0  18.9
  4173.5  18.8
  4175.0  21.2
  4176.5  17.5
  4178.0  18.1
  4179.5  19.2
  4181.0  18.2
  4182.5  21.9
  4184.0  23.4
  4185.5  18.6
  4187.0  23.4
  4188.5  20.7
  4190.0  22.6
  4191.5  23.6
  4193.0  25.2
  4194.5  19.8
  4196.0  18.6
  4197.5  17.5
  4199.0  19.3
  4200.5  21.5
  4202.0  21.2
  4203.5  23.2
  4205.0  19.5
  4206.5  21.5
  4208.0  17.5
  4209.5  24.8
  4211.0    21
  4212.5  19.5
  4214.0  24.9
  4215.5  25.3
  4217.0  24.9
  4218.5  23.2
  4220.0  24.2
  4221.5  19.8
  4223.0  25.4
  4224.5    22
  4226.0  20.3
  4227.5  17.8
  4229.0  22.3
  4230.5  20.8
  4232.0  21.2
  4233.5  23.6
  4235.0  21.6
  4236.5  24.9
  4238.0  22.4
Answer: 0.0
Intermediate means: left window 19.6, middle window 19.8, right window 20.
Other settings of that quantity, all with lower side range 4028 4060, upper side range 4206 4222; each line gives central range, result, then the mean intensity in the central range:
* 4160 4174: 1.3 A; 19.7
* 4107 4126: 0.9 A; 20.1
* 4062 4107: 1.5 A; 19.8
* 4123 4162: 2.2 A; 20.2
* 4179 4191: 0.5 A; 21.1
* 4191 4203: 0.7 A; 20.8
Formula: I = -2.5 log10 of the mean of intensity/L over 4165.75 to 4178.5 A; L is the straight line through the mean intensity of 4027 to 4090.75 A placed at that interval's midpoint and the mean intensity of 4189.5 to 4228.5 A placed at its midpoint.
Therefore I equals 0.12 mag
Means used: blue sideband 20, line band 19.1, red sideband 21.7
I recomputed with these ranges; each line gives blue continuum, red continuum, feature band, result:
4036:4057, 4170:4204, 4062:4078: 0.018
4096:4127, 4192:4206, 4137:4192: 0.012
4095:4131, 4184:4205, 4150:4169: 0.059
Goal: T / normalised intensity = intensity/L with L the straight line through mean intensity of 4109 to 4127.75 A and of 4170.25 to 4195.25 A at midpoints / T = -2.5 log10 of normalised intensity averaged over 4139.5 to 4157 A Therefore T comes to 0.04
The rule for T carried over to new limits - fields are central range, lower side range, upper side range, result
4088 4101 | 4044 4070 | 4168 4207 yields 0.008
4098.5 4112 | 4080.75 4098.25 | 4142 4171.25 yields 0.062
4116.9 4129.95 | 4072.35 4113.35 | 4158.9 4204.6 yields -0.027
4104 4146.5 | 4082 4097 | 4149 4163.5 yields -0.011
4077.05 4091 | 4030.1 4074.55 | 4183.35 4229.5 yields 0.021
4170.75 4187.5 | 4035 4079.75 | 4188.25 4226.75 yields 0.084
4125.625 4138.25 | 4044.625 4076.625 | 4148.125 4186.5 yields -0.041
